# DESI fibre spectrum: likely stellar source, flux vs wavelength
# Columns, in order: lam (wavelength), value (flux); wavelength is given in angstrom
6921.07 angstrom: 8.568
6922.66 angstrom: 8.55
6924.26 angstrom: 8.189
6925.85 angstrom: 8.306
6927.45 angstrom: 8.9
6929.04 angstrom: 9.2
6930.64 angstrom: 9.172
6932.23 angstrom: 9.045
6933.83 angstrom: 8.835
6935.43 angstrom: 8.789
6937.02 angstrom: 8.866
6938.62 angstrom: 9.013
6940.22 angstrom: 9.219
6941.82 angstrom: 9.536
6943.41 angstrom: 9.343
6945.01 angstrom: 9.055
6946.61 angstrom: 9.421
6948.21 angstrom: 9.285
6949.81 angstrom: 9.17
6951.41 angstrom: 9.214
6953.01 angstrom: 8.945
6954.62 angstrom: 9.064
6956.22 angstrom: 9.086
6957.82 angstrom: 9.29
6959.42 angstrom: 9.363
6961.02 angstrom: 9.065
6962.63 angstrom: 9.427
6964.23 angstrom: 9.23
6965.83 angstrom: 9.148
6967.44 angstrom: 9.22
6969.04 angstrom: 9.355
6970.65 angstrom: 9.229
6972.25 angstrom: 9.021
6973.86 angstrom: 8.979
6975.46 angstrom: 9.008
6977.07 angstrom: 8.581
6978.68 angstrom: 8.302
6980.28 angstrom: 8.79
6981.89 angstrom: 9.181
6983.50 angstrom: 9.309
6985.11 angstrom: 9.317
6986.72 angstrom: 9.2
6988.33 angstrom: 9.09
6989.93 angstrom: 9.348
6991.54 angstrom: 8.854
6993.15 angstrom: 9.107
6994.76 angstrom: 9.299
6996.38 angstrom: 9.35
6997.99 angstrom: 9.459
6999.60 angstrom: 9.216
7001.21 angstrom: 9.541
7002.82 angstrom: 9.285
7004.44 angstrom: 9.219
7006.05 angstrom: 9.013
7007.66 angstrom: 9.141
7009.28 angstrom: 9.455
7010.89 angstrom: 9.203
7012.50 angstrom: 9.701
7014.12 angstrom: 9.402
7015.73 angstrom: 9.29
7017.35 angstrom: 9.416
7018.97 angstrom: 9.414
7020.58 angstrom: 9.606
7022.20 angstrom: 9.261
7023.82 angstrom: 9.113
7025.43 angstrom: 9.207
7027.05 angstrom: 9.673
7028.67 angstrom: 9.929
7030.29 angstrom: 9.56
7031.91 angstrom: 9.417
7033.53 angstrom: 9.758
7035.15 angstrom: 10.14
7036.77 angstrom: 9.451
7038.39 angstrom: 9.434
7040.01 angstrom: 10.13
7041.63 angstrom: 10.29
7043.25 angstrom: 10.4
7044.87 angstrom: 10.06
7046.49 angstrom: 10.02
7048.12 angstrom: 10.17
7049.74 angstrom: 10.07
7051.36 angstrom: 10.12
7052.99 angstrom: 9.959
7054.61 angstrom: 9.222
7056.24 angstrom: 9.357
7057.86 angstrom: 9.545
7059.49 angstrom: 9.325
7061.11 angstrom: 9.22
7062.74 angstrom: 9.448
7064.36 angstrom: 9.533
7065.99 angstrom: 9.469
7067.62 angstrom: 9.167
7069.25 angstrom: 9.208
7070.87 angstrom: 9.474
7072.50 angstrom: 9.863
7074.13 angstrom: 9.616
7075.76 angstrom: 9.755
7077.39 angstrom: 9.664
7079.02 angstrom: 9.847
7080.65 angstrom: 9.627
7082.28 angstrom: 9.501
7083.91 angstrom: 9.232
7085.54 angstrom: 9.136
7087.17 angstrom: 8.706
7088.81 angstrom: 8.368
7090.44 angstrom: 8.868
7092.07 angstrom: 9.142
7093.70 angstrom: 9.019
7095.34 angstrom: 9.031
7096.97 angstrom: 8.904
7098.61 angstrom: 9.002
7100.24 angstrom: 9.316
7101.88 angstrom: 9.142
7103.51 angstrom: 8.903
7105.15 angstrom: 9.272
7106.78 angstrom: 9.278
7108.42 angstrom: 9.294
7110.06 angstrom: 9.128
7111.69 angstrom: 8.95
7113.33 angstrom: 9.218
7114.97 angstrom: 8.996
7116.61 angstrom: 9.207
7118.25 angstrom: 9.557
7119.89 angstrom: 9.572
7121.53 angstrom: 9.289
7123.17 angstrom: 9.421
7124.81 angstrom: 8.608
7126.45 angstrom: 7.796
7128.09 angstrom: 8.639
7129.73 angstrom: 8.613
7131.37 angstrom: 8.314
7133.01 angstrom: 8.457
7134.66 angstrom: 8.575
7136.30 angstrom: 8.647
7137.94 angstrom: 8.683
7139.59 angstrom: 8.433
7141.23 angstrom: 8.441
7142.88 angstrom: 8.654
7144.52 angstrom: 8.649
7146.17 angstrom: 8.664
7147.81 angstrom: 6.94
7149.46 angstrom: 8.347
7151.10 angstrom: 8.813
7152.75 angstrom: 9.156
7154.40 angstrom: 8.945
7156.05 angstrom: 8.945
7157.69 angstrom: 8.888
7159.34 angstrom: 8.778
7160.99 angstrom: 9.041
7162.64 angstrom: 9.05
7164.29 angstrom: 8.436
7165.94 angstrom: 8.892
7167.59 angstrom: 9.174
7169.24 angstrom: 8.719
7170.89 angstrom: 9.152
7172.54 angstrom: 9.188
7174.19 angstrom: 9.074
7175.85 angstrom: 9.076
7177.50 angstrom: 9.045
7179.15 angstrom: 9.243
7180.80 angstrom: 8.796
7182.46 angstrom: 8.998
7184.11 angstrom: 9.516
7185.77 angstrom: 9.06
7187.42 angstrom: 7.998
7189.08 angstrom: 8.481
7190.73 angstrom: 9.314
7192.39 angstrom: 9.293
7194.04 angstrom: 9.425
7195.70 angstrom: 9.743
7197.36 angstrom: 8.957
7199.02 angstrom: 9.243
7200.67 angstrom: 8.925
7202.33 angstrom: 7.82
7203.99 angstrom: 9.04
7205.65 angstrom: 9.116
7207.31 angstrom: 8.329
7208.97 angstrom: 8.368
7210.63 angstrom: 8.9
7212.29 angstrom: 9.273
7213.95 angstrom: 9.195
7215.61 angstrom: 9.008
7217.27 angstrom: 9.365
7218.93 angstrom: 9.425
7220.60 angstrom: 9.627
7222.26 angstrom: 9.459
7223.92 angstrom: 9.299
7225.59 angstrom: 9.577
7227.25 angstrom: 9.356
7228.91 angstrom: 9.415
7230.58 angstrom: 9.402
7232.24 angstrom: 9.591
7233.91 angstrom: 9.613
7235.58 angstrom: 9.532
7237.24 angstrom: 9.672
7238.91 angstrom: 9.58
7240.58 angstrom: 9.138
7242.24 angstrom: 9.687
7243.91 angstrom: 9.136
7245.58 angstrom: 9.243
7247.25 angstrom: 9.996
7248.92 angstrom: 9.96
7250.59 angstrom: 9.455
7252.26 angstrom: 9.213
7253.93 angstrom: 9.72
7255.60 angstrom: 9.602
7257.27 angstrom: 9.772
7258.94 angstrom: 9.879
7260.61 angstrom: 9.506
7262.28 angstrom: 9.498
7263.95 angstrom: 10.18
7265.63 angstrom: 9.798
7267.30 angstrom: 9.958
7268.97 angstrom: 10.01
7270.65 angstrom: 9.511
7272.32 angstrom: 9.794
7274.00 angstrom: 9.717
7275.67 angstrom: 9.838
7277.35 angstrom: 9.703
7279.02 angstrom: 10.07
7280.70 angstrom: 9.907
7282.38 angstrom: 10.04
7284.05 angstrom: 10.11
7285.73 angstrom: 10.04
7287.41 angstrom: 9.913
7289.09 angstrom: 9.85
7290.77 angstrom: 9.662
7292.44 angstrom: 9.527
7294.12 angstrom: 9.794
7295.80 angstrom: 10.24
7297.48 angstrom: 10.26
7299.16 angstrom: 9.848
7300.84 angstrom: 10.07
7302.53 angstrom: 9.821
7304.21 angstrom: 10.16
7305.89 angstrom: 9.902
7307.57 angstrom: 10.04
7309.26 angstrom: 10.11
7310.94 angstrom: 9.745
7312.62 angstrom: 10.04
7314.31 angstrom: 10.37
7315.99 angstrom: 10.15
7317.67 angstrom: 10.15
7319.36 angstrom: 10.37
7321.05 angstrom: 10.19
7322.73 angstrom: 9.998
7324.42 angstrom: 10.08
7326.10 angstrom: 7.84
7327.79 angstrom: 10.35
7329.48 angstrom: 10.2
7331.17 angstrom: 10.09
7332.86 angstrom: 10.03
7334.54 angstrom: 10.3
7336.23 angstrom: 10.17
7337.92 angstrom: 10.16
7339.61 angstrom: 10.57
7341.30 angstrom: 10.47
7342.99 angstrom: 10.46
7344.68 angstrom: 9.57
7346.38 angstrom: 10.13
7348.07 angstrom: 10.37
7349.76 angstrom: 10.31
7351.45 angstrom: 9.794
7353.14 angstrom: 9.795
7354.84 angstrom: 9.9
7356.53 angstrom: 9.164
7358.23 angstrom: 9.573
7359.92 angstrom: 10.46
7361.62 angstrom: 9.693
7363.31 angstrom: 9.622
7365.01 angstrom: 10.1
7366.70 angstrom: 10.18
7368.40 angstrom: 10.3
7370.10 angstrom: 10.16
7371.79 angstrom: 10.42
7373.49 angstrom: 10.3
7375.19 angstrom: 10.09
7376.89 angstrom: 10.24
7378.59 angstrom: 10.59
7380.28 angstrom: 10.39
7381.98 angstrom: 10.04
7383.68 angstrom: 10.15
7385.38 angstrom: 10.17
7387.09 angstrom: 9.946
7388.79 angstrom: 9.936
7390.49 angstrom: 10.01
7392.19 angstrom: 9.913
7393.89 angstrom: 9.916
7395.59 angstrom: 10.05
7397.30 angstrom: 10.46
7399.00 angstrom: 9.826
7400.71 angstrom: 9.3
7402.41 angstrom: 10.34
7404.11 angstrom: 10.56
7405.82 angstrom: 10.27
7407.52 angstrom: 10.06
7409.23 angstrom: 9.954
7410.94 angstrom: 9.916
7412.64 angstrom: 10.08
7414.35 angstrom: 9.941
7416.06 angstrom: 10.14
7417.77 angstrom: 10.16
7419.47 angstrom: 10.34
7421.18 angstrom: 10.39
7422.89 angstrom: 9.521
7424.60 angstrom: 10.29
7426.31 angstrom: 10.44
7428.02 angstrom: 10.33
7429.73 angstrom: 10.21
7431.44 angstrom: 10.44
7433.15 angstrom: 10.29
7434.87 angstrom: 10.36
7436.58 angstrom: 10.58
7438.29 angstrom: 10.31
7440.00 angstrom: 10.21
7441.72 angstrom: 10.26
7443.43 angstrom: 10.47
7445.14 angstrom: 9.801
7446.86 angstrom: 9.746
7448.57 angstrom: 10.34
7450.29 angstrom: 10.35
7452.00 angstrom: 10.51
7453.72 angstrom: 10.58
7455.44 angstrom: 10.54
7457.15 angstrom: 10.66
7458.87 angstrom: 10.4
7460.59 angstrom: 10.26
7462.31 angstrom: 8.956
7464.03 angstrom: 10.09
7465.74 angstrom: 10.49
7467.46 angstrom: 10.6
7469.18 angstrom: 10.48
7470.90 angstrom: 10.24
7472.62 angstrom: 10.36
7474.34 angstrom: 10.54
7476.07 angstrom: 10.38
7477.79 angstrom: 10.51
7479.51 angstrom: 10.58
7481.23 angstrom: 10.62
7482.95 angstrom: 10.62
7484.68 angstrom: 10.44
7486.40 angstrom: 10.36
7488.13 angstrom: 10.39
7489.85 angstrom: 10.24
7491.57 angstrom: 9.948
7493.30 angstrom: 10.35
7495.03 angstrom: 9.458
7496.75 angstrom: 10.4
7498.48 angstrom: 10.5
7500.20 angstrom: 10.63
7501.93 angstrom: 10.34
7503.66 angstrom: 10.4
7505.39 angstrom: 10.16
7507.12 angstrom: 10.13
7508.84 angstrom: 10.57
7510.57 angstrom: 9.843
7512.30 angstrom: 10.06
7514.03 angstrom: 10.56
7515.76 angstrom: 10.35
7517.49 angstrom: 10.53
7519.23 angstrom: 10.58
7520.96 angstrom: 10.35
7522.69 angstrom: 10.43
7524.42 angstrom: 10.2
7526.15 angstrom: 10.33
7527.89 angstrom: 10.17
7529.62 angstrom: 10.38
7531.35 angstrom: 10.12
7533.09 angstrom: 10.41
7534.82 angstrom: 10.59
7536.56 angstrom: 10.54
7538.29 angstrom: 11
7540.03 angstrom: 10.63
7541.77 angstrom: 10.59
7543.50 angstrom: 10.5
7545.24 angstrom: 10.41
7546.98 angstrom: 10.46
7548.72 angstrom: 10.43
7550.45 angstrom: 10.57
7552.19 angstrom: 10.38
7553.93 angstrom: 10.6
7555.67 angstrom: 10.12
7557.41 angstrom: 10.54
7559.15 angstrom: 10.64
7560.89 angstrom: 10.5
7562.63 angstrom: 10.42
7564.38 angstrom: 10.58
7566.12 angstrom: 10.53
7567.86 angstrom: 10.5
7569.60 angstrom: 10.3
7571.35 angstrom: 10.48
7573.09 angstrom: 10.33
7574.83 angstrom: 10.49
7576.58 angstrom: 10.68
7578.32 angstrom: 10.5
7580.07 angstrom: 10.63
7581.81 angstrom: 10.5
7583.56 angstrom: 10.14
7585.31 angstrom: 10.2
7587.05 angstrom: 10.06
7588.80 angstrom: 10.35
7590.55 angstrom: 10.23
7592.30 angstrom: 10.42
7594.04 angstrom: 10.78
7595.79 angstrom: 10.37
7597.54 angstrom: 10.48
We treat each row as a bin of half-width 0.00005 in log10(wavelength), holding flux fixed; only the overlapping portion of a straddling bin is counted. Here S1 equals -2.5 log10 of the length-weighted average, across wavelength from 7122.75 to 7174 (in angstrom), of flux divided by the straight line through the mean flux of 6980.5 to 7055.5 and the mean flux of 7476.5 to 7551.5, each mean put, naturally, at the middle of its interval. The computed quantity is 0.13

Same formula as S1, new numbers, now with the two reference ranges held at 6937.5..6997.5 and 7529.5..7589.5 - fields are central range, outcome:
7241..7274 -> 0.01 mag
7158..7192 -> 0.08 mag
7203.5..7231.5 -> 0.06 mag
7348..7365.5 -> 0.02 mag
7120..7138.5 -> 0.10 mag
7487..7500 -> 0.01 mag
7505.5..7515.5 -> 0.01 mag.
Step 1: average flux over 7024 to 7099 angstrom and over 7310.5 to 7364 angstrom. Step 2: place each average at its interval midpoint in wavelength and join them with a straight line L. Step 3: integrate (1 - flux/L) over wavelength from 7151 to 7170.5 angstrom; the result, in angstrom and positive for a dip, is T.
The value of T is 1.6 angstrom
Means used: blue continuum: 9.52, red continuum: 10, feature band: 8.91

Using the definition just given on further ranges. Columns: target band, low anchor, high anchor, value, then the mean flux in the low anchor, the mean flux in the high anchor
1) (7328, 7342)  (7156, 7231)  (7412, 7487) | -0.73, 9.05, 10.3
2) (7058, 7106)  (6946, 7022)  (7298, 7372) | 0.82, 9.2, 10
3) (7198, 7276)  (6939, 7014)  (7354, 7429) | 2.68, 9.19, 10.1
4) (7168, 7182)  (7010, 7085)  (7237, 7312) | 0.97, 9.61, 9.79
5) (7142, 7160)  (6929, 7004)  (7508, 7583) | 1.78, 9.14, 10.4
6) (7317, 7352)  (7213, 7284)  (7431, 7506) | -0.67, 9.61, 10.3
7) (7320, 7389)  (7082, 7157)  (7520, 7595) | -2.48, 8.86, 10.4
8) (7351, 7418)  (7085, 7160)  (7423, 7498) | -0.49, 8.84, 10.3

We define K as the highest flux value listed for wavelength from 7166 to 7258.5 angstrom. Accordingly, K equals 9.996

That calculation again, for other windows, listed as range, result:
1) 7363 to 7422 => 10.59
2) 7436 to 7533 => 10.66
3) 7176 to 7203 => 9.743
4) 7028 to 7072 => 10.4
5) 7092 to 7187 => 9.572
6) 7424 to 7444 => 10.58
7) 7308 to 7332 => 10.37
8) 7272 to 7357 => 10.57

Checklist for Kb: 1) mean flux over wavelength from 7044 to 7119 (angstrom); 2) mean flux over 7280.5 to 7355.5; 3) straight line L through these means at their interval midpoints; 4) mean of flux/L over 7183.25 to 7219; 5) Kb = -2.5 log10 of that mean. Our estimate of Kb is 0.08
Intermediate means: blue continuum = 9.37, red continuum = 10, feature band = 8.98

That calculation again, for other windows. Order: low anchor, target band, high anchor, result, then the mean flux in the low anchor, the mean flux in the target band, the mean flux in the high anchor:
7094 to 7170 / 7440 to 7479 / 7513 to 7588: -0.02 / 8.84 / 10.3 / 10.4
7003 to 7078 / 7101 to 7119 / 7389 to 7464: 0.06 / 9.58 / 9.17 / 10.2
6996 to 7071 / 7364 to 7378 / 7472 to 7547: -0.01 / 9.55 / 10.2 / 10.4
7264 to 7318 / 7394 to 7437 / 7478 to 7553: 0.00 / 9.94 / 10.2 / 10.4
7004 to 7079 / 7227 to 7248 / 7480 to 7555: 0.05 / 9.59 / 9.49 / 10.4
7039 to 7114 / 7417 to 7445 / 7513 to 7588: -0.01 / 9.43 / 10.3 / 10.4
